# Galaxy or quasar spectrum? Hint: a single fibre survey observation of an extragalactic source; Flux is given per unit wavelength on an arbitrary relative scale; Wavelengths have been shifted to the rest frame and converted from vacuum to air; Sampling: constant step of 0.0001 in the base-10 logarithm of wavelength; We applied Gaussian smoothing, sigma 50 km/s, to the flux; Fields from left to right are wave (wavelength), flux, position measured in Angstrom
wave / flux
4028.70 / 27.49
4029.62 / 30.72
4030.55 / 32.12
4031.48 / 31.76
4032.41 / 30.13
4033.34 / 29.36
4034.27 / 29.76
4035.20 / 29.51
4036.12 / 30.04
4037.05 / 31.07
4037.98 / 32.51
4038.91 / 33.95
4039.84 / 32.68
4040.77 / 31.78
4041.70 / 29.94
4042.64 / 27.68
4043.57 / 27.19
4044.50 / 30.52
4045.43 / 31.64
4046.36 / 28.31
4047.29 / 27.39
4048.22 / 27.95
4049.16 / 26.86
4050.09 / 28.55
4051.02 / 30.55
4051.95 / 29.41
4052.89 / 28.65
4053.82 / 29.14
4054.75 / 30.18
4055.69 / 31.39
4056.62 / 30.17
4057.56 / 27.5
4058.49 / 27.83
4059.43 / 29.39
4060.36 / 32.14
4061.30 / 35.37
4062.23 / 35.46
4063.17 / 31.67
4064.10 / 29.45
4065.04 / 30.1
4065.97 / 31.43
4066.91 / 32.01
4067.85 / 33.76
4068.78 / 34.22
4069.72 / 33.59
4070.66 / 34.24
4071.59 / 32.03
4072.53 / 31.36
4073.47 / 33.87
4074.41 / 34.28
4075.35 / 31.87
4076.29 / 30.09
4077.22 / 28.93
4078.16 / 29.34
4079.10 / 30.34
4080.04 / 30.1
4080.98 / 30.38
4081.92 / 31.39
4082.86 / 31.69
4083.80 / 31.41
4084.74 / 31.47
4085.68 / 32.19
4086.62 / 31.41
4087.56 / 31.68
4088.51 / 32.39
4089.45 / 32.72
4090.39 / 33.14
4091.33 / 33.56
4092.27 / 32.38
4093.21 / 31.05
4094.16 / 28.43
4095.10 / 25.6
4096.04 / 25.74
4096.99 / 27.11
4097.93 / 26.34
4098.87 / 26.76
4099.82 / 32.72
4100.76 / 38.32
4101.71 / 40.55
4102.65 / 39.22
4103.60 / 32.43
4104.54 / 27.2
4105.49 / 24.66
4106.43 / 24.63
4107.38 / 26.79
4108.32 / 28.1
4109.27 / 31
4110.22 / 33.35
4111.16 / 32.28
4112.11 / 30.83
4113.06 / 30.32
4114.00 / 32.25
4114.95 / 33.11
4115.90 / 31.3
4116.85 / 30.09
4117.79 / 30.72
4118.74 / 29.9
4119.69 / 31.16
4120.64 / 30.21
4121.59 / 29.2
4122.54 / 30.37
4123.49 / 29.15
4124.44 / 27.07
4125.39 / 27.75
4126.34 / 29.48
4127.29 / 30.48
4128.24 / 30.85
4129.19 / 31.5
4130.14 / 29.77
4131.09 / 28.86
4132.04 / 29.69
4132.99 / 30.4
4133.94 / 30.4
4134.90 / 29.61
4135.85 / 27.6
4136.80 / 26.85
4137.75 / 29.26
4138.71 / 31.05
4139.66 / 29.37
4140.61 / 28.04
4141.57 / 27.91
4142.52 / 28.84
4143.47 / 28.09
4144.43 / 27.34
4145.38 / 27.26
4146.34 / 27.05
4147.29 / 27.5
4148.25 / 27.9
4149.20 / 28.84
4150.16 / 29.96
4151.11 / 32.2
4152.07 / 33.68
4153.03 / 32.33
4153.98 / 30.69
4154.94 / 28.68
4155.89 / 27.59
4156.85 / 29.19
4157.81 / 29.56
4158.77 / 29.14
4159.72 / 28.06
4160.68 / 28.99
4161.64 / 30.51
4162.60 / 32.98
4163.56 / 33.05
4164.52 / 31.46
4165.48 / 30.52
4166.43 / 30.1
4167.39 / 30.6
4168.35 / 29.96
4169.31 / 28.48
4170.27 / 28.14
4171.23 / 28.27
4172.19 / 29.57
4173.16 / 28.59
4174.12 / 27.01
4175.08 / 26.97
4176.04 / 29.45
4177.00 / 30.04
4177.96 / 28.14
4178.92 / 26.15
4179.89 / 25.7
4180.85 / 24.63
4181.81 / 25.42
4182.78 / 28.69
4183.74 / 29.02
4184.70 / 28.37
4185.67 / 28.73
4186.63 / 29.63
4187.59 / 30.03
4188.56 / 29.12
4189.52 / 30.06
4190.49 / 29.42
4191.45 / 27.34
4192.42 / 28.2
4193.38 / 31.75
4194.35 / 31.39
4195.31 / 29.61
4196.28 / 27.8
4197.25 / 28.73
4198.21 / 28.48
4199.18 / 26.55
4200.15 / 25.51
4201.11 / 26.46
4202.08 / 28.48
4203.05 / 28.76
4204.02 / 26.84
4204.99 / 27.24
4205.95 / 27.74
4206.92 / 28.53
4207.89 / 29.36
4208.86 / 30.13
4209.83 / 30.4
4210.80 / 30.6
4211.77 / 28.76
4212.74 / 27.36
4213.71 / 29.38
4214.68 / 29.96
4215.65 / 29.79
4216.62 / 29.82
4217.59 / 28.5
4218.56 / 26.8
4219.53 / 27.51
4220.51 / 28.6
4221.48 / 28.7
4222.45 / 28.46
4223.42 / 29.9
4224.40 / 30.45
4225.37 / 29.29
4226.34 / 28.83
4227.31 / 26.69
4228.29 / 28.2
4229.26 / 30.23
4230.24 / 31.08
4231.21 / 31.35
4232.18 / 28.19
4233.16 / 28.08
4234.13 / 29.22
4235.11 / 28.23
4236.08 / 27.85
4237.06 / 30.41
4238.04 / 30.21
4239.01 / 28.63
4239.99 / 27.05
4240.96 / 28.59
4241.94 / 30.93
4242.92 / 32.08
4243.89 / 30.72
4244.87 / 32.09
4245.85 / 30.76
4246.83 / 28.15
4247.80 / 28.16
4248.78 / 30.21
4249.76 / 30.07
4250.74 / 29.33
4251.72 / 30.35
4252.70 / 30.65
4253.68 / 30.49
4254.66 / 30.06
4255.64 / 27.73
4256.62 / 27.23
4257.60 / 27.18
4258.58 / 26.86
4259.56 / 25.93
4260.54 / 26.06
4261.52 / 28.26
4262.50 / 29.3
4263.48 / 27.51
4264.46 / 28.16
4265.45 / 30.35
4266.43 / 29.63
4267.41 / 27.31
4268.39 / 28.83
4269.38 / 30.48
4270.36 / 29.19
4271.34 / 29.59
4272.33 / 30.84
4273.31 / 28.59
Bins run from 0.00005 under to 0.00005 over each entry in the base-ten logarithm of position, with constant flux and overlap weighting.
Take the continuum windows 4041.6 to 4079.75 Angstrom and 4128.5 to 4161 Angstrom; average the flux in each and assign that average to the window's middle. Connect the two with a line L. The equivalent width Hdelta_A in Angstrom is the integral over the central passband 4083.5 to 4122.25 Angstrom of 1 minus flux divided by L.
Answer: -1.1 Angstrom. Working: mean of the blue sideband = 30.6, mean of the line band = 30.8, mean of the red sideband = 29.2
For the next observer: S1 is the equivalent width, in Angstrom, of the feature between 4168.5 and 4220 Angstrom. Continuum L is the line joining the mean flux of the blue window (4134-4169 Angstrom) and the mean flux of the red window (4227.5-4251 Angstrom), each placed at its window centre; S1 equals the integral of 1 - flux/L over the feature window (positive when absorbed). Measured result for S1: 1.9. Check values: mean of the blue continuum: 29.5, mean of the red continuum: 29.5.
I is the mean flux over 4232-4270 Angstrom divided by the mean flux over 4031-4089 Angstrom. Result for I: 0.94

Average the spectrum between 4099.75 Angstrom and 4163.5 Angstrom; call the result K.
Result 30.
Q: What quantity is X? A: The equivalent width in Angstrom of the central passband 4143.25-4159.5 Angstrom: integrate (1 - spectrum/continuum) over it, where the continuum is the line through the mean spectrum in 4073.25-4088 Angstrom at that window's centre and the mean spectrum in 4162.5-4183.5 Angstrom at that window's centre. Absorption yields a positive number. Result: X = 0.0 Angstrom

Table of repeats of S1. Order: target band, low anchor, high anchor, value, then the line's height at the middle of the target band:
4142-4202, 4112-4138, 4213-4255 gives 1.6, 29.7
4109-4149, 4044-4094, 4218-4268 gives 1.0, 30.4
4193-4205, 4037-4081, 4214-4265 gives 0.5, 29.4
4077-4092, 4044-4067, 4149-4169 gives -0.6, 30.2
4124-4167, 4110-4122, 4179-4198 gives 0.8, 30.1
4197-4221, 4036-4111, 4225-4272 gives 0.9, 29.5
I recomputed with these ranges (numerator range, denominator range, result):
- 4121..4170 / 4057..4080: 0.93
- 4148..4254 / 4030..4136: 0.95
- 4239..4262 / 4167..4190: 1.03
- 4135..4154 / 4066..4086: 0.91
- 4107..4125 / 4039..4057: 1.03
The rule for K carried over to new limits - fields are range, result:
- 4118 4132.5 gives 29.7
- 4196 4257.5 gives 29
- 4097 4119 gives 30.9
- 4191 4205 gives 28.2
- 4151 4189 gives 29.2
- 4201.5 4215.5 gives 28.8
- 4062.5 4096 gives 31.5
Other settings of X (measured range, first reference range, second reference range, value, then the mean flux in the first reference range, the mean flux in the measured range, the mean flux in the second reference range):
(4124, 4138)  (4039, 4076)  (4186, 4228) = 0.24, 30.8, 29.3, 28.8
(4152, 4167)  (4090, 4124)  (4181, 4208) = -0.54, 30.5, 30.3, 28.4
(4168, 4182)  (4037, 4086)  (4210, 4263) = 0.90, 30.9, 27.8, 29.1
